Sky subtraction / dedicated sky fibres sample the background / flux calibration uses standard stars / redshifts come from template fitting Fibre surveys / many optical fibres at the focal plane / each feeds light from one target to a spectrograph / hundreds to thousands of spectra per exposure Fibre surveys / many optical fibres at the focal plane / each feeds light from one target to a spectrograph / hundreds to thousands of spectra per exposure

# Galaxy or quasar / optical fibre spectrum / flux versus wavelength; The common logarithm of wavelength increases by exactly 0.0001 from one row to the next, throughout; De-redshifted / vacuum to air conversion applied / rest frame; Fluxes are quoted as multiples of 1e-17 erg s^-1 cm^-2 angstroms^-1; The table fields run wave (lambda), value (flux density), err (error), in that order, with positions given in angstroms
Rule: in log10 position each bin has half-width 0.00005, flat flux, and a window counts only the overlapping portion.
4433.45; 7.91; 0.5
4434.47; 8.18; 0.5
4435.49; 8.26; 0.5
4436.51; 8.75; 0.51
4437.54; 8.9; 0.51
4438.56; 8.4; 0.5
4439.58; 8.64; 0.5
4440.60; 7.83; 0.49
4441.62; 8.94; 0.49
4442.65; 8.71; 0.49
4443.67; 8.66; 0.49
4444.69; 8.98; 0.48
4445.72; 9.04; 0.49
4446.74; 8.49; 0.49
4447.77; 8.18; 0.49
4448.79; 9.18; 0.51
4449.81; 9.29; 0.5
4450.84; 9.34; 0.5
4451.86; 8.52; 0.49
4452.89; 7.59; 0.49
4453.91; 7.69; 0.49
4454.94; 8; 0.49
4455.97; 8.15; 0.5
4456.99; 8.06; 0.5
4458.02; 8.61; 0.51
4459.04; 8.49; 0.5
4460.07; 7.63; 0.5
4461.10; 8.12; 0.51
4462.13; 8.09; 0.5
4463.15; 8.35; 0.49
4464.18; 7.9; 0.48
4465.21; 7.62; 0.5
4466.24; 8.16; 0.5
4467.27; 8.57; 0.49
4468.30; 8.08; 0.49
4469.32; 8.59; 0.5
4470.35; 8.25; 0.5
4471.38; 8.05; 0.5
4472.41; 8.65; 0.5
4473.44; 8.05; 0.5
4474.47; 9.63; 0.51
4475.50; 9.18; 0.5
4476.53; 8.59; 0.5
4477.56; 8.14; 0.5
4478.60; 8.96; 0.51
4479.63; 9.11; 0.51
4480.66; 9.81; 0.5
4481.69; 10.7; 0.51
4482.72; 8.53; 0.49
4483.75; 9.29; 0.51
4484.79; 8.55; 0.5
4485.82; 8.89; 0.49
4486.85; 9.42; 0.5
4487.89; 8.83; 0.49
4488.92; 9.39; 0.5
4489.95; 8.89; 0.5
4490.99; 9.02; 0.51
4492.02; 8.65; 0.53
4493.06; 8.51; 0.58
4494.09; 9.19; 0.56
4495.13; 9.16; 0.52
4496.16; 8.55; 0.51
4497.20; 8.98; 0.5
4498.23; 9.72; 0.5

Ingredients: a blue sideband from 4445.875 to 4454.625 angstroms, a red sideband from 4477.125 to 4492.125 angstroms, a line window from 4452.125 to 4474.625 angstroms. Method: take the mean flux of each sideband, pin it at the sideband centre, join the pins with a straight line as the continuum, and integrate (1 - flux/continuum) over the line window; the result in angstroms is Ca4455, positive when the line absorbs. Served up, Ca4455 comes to 1.49 angstroms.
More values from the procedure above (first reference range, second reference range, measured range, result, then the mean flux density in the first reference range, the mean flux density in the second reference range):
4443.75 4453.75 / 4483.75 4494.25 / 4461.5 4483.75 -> 0.5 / 8.7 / 8.94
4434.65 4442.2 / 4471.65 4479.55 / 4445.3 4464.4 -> 0.6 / 8.51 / 8.74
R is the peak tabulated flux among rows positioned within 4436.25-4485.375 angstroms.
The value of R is 10.7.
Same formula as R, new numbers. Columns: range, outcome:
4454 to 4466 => 8.61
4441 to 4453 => 9.34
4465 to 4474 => 8.65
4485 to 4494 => 9.42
